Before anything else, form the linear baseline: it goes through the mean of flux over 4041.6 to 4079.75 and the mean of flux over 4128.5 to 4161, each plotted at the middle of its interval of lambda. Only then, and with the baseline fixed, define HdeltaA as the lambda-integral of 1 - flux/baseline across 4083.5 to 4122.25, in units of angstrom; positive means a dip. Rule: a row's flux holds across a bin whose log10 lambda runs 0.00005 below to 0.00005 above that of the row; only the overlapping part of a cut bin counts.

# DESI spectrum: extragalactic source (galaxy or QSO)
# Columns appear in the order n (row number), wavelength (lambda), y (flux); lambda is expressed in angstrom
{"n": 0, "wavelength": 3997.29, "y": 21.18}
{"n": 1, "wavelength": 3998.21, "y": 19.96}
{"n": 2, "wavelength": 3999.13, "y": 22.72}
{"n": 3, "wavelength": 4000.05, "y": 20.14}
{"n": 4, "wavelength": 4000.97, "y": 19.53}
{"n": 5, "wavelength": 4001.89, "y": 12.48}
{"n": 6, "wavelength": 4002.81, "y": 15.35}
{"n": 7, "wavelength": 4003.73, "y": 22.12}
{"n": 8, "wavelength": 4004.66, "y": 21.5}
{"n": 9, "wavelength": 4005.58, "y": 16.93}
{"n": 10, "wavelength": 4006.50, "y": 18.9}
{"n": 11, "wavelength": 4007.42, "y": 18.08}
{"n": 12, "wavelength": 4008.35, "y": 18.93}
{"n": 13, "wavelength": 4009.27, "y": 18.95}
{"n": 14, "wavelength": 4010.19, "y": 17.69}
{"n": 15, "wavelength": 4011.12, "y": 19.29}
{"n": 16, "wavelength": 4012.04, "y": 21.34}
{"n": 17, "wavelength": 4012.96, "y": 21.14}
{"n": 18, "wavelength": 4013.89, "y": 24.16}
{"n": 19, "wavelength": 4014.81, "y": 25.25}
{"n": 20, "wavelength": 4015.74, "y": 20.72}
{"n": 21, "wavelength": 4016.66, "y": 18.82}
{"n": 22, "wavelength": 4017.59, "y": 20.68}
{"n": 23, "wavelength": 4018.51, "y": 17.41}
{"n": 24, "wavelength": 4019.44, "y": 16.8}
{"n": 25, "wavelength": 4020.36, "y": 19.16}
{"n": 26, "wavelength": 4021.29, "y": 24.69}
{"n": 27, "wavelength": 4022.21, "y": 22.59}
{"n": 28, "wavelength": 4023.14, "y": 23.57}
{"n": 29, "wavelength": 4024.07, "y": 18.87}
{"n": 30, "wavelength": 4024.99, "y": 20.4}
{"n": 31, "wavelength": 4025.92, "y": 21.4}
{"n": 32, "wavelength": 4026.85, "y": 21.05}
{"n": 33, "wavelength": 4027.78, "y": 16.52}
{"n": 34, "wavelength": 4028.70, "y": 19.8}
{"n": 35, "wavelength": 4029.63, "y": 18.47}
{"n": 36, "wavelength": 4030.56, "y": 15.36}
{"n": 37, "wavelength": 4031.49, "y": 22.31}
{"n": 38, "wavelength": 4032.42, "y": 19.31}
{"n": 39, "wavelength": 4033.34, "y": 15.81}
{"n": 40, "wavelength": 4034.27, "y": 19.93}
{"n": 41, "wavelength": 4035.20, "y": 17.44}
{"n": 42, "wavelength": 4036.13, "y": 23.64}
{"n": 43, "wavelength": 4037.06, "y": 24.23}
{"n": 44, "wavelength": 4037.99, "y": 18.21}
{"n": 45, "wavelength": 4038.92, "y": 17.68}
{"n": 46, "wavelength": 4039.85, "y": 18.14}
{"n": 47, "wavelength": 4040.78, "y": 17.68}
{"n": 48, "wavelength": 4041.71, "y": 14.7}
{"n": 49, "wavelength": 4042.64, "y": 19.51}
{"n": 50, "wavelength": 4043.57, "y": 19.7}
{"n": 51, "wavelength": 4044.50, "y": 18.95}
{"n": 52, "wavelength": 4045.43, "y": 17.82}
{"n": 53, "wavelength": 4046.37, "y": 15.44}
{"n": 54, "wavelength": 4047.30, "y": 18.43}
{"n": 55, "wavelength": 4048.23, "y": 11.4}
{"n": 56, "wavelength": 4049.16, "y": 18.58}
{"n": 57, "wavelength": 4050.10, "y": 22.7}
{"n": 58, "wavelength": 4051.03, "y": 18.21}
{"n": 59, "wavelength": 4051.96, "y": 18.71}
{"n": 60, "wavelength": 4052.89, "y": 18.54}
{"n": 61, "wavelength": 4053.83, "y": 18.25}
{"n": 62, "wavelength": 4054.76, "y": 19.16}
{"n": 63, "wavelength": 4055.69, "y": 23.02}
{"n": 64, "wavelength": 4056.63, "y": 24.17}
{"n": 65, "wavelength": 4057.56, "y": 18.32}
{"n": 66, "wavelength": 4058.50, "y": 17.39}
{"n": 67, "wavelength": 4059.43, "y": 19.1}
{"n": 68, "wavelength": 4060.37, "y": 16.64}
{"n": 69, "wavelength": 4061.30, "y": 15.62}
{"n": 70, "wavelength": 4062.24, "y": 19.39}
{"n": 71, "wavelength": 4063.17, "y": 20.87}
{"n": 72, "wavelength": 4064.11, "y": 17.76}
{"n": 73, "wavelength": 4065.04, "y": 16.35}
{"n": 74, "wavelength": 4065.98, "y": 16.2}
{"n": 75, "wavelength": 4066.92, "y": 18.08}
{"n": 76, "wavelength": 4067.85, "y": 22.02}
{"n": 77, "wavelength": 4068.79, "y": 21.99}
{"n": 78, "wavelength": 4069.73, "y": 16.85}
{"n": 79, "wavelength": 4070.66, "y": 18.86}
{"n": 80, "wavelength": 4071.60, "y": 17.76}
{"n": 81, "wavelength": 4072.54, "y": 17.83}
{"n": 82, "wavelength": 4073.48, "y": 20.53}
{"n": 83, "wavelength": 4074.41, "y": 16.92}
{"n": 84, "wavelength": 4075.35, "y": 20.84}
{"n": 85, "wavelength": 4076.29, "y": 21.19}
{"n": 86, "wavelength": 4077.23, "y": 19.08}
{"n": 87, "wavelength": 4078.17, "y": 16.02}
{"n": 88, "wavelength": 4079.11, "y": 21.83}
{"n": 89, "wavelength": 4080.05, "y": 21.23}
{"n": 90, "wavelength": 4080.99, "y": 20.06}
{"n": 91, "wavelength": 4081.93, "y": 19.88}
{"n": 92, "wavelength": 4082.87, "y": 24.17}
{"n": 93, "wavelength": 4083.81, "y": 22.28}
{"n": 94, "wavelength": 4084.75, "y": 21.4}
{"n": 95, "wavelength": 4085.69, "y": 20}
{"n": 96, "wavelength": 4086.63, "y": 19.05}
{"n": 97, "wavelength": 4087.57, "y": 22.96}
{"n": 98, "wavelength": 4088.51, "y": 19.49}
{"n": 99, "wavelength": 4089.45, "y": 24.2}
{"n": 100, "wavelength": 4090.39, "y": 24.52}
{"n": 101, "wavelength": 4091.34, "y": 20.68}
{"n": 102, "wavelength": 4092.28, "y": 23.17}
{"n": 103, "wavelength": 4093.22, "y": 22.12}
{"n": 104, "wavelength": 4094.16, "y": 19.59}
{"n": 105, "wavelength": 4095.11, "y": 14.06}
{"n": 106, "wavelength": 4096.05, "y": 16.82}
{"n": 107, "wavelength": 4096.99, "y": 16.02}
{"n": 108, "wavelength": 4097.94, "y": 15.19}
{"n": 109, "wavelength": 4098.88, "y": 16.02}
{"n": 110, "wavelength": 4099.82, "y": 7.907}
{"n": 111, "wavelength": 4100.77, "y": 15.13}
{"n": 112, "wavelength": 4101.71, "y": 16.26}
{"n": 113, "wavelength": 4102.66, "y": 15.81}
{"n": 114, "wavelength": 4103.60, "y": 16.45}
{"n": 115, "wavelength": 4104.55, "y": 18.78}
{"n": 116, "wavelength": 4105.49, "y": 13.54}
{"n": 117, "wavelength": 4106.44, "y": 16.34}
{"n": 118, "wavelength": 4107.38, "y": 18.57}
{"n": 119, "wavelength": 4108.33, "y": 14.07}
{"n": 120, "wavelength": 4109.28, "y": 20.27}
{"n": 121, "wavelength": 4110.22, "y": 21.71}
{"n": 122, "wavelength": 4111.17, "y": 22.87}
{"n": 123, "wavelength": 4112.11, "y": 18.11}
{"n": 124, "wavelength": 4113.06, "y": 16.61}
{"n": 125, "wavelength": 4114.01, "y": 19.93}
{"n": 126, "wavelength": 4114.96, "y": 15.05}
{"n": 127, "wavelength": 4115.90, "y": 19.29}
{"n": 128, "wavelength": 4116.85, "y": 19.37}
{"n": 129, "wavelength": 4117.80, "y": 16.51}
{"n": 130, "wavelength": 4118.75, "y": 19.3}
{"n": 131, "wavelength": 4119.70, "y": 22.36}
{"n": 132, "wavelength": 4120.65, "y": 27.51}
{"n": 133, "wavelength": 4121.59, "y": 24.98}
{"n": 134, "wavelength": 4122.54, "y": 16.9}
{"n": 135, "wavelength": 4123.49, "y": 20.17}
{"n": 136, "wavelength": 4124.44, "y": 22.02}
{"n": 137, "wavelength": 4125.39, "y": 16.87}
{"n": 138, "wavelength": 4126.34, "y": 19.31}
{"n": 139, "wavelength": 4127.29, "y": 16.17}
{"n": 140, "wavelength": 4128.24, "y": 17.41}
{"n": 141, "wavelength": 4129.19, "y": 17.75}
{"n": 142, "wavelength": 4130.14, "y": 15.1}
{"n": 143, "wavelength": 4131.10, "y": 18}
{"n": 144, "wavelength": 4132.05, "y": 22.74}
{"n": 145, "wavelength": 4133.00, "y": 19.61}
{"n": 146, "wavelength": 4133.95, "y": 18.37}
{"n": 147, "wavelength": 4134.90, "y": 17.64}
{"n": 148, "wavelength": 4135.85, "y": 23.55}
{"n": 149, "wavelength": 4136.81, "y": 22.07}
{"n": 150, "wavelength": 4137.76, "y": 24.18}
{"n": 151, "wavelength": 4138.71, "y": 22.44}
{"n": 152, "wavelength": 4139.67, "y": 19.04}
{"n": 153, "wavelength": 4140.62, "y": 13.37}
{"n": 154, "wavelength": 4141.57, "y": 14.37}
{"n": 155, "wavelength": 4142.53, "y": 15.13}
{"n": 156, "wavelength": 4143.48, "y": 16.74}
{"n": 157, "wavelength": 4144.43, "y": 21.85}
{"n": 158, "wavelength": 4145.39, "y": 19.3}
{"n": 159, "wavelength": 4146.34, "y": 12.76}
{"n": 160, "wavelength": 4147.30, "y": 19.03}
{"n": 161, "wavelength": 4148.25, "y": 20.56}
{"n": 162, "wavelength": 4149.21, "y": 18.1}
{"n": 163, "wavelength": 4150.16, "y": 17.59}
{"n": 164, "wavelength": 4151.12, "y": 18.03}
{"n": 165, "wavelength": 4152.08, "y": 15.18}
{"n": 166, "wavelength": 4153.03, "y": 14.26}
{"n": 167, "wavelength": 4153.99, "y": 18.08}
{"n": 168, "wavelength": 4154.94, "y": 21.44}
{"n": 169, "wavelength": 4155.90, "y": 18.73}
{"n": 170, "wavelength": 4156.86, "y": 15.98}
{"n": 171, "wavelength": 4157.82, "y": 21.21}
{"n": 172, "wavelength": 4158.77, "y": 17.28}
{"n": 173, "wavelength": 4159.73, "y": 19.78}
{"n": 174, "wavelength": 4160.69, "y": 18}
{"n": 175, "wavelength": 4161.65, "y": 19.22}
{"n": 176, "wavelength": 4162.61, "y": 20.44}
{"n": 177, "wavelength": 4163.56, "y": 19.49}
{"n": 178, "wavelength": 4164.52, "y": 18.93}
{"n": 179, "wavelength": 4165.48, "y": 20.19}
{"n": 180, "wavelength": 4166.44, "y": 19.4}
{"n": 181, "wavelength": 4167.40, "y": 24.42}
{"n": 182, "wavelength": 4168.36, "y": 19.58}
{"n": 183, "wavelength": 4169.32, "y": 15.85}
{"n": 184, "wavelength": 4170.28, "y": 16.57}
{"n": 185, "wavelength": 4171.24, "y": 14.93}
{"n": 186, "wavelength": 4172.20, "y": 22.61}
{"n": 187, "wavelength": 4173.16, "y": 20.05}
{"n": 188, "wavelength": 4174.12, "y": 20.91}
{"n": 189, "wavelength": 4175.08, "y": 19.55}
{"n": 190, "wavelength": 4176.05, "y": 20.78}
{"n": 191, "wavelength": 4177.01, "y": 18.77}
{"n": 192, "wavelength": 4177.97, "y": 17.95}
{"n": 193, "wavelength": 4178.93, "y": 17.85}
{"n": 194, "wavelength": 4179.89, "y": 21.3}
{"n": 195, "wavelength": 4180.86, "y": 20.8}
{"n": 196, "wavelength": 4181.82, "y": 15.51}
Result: -0.61 angstrom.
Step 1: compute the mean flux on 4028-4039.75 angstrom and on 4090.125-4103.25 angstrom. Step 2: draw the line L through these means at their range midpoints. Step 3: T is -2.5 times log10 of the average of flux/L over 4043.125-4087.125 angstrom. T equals -0.052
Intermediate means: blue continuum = 19.3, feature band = 19.1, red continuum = 17.3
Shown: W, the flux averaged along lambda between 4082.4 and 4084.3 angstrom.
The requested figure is 23.2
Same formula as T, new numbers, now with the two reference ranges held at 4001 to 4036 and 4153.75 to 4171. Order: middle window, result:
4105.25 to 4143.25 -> 0.01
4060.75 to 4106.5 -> 0.03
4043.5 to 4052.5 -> 0.09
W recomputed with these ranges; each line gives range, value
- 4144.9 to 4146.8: 16.1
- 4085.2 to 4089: 20.4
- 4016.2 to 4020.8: 18.6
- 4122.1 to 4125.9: 19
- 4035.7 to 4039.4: 20.9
